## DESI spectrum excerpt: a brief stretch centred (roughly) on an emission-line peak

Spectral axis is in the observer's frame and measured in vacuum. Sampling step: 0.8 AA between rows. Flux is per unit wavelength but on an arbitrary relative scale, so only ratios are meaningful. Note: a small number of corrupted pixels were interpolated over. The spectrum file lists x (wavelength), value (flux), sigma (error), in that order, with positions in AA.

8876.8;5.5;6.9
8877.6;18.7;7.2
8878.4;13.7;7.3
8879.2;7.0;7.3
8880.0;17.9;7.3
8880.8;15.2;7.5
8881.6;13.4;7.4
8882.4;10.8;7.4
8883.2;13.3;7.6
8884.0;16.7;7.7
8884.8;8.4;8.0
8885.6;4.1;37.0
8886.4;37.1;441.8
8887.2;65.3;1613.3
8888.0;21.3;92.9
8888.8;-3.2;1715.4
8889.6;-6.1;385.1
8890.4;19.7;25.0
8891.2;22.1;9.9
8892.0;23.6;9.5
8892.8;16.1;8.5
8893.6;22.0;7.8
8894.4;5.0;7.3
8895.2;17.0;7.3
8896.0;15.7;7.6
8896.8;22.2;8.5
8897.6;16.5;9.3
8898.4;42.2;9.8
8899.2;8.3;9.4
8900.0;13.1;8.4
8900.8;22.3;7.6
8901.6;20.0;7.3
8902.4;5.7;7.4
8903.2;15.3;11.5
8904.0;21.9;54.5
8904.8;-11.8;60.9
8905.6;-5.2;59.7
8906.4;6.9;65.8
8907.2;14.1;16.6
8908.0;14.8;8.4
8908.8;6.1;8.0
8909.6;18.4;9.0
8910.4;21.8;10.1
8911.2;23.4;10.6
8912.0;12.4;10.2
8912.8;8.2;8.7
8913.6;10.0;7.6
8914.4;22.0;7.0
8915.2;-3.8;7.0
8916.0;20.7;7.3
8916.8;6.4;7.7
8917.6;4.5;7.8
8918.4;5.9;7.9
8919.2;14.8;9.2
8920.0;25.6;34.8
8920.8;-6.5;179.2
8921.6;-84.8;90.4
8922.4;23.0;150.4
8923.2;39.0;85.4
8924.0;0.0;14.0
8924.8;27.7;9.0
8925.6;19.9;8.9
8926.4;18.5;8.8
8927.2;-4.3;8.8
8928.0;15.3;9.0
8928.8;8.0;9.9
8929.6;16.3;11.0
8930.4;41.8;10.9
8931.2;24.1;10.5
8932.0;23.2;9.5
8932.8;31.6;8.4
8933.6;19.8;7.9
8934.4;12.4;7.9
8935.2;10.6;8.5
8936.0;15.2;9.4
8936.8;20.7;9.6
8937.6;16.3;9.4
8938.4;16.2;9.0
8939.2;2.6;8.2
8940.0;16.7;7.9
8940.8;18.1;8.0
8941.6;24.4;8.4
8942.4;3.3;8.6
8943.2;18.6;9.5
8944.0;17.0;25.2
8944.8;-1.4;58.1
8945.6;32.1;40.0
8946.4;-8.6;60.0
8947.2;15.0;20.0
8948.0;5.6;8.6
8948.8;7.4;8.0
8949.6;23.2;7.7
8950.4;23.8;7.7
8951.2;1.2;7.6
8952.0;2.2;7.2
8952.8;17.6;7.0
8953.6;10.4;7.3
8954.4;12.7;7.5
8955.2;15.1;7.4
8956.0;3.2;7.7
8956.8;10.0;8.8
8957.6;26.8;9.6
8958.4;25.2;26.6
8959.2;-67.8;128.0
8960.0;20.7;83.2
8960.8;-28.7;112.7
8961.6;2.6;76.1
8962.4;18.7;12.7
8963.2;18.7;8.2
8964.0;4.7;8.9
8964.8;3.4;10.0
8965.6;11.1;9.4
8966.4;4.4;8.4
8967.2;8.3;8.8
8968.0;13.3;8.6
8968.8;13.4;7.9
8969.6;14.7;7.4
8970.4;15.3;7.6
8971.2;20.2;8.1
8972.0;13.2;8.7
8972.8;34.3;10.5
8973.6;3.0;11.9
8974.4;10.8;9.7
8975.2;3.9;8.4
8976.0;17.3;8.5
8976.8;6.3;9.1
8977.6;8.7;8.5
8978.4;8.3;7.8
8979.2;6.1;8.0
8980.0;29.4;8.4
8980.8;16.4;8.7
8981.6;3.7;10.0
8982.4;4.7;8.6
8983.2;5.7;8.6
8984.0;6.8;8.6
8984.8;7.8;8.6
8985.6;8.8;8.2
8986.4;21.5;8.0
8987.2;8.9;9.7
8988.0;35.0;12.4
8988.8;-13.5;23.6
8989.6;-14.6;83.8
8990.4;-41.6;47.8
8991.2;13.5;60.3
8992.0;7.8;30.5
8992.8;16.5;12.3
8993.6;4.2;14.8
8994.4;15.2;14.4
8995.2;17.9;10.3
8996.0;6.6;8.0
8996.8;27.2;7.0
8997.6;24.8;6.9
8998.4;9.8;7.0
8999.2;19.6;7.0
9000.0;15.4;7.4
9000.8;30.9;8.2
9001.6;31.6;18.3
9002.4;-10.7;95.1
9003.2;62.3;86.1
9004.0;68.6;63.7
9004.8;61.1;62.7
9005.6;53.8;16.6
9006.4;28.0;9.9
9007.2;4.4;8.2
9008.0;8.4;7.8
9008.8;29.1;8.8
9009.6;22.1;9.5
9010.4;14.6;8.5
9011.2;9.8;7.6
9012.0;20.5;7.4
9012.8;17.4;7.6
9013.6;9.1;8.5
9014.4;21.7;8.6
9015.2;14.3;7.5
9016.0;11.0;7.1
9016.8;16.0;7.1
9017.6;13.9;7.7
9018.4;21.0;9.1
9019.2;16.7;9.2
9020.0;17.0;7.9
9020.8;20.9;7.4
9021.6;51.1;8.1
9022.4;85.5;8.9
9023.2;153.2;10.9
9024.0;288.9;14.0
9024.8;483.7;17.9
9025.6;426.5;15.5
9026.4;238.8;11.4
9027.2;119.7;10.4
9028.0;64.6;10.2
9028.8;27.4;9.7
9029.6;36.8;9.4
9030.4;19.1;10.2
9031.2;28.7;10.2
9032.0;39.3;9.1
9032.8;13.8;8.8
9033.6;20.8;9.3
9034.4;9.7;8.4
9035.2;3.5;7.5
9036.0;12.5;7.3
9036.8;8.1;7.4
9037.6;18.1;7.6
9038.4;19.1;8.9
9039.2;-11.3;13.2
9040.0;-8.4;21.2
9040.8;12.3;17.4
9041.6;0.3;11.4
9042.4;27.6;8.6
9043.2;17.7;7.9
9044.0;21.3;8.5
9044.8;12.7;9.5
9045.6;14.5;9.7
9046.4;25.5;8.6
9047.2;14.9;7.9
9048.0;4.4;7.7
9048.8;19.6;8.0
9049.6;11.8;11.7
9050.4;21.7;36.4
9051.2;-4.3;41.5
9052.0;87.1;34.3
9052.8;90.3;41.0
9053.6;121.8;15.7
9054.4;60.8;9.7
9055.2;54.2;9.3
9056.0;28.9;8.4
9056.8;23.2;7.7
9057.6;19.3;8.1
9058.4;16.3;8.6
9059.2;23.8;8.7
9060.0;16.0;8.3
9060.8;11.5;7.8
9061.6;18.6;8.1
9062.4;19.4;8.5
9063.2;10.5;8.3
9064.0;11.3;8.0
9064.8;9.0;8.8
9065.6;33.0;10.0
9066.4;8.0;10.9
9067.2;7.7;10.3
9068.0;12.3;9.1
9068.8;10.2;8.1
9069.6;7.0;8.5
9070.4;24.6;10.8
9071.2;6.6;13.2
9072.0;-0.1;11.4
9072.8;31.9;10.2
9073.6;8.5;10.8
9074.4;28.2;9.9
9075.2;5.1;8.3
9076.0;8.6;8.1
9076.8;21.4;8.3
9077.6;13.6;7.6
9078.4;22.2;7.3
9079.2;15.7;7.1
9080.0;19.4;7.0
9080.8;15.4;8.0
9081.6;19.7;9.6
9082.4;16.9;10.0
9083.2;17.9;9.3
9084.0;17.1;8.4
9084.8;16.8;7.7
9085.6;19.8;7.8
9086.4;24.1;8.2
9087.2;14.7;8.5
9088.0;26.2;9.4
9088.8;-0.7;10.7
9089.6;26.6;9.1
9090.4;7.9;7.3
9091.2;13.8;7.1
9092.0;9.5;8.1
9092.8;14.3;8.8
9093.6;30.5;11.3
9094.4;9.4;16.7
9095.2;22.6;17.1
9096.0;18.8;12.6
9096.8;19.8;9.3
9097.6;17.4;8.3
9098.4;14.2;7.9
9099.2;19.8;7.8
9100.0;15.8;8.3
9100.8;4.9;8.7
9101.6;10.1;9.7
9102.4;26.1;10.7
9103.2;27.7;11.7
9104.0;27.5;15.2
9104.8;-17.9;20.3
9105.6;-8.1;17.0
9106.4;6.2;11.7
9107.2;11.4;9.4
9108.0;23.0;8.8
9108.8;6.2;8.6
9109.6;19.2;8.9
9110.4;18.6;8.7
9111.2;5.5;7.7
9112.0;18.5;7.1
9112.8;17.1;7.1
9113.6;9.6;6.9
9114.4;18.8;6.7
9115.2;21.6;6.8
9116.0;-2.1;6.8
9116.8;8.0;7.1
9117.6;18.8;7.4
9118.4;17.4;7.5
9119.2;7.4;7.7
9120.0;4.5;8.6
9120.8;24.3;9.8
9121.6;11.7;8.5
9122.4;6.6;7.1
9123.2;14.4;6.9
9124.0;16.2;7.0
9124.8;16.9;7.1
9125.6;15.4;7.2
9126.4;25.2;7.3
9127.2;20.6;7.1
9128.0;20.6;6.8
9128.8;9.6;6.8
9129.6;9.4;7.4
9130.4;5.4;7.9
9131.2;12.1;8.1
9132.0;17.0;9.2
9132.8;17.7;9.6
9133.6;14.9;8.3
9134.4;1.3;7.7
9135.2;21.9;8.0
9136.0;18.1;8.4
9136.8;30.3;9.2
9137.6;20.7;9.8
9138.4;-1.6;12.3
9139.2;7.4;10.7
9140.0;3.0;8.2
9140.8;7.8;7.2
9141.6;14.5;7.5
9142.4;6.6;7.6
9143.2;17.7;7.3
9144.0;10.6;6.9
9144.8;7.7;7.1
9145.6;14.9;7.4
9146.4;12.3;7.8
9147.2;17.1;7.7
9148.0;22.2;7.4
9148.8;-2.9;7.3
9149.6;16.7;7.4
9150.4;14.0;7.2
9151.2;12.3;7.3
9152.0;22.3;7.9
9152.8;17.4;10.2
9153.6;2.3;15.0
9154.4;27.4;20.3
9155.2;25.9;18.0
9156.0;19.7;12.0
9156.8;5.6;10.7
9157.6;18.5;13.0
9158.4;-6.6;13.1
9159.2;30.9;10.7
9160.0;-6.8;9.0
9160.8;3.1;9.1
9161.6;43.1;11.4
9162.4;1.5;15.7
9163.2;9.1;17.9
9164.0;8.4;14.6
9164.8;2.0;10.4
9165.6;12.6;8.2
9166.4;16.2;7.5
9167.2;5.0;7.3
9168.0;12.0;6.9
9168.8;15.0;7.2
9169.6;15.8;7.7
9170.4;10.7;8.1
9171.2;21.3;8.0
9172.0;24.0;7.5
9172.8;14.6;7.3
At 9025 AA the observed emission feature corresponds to H-alpha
